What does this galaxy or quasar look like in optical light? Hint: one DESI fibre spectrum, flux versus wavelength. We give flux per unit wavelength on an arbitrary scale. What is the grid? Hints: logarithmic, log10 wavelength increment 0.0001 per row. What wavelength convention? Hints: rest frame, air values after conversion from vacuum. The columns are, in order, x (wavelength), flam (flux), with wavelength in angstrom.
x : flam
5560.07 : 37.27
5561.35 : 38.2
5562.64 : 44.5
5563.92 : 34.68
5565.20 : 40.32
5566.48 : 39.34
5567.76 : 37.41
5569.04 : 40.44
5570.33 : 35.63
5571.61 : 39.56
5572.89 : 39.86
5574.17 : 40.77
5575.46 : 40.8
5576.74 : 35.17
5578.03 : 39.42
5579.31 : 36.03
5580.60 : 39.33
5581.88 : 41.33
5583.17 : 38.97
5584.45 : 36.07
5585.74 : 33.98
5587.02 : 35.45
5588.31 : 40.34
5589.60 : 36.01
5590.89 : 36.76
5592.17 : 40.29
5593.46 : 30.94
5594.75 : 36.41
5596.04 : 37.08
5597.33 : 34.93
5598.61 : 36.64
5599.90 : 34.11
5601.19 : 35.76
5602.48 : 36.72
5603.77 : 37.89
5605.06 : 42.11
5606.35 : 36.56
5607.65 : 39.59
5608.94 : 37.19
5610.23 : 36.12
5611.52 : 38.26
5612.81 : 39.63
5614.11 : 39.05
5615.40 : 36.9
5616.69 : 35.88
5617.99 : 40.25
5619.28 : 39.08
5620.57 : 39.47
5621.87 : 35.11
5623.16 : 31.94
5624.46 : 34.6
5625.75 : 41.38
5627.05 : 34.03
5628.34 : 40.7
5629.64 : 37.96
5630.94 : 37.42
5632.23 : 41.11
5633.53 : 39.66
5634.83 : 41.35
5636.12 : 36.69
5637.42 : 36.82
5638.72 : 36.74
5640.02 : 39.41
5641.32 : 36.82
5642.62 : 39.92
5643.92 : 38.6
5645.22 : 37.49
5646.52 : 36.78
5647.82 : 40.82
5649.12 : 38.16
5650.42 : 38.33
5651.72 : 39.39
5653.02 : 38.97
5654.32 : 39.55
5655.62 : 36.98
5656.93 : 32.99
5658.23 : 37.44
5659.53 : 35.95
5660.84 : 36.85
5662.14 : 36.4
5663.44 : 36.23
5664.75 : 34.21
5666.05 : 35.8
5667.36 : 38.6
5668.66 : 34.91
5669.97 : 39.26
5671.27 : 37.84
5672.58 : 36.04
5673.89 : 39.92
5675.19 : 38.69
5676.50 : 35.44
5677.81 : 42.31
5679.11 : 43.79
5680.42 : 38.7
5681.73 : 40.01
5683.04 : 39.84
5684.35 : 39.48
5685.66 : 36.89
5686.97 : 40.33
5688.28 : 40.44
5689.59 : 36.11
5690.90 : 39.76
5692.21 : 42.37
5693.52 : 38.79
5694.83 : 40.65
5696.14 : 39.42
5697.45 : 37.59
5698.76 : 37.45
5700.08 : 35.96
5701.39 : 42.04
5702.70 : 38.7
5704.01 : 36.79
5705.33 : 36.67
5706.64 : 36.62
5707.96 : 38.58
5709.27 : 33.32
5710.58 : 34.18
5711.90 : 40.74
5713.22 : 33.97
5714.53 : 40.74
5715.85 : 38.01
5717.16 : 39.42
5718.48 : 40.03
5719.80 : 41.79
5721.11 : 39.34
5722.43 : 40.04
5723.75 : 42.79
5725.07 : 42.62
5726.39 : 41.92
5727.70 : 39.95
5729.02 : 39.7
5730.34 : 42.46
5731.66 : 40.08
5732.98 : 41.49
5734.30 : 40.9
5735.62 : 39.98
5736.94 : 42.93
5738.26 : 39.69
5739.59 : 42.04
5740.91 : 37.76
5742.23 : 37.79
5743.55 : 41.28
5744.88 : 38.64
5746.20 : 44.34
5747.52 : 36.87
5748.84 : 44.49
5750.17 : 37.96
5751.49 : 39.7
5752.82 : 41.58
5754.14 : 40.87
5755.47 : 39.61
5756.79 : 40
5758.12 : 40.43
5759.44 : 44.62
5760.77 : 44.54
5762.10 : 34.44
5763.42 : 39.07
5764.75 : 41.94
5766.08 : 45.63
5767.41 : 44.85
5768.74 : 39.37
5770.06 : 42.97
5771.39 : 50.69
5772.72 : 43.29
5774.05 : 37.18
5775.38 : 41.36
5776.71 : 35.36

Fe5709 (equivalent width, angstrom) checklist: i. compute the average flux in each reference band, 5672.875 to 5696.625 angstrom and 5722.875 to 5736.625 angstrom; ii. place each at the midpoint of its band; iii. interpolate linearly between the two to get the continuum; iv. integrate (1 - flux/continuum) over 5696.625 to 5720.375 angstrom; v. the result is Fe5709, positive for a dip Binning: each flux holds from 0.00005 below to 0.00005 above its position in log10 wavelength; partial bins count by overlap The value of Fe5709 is 1.48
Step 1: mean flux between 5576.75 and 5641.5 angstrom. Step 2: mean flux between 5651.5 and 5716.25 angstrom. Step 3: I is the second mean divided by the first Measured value 1.01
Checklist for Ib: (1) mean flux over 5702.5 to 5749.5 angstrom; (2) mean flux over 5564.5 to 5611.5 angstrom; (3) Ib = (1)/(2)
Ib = 1.05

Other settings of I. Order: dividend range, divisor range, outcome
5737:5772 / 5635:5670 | 1.10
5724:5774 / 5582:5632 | 1.11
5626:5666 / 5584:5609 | 1.03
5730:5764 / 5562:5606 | 1.07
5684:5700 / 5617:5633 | 1.03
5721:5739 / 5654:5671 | 1.12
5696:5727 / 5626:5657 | 1.01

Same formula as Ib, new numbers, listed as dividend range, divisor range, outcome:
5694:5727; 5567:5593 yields 1.02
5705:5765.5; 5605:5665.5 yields 1.06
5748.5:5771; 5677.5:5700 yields 1.05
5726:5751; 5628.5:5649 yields 1.05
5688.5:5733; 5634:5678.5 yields 1.04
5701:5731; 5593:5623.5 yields 1.06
